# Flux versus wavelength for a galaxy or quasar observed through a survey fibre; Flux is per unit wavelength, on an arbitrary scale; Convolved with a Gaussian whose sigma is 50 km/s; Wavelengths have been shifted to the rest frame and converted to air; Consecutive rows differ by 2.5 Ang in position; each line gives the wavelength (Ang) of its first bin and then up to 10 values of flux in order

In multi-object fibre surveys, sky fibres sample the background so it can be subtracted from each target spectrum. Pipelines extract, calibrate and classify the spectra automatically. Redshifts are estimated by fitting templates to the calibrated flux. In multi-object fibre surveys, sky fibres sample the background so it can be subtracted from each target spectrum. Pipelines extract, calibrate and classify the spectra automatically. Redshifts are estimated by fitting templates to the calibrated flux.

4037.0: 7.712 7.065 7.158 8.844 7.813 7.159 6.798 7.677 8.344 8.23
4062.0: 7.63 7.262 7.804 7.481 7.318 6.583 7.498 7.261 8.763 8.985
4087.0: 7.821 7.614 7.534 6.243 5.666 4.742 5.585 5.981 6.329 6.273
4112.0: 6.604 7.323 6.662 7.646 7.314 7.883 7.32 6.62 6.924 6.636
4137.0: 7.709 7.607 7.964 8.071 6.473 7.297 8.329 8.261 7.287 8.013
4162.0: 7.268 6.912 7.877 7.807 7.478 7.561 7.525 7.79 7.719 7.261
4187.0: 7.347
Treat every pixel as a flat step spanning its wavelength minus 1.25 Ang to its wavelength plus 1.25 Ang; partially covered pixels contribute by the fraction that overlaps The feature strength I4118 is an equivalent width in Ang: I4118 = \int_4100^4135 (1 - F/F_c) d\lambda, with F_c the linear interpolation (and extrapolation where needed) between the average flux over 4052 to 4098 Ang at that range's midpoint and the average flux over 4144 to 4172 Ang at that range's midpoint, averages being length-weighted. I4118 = 3.73 Ang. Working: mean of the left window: 7.53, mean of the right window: 7.58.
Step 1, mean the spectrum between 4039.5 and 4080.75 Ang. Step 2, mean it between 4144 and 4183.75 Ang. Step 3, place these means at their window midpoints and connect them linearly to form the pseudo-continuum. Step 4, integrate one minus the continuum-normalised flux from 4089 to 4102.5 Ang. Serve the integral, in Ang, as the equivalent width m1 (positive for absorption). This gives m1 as 2.4 Ang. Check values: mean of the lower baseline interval 7.54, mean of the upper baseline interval 7.59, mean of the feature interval 6.19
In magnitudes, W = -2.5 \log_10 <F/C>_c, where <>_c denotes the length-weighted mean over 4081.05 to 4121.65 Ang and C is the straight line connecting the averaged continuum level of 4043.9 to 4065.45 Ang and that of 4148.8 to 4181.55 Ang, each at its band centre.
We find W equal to 0.13 mag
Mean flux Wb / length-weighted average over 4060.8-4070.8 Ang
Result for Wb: 7.54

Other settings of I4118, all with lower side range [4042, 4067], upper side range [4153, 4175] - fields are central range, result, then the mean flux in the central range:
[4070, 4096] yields 0.52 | 7.54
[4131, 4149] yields 0.70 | 7.34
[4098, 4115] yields 3.57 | 6.06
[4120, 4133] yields 0.70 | 7.24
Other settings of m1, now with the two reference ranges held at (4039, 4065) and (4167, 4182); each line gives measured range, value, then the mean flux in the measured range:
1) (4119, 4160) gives 1.0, 7.48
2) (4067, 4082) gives 0.5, 7.4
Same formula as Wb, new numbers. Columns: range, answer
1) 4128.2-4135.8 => 6.74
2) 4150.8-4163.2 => 7.83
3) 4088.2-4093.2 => 7.58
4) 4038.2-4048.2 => 7.72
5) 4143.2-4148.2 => 7.29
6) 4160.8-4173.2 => 7.47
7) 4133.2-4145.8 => 7.59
